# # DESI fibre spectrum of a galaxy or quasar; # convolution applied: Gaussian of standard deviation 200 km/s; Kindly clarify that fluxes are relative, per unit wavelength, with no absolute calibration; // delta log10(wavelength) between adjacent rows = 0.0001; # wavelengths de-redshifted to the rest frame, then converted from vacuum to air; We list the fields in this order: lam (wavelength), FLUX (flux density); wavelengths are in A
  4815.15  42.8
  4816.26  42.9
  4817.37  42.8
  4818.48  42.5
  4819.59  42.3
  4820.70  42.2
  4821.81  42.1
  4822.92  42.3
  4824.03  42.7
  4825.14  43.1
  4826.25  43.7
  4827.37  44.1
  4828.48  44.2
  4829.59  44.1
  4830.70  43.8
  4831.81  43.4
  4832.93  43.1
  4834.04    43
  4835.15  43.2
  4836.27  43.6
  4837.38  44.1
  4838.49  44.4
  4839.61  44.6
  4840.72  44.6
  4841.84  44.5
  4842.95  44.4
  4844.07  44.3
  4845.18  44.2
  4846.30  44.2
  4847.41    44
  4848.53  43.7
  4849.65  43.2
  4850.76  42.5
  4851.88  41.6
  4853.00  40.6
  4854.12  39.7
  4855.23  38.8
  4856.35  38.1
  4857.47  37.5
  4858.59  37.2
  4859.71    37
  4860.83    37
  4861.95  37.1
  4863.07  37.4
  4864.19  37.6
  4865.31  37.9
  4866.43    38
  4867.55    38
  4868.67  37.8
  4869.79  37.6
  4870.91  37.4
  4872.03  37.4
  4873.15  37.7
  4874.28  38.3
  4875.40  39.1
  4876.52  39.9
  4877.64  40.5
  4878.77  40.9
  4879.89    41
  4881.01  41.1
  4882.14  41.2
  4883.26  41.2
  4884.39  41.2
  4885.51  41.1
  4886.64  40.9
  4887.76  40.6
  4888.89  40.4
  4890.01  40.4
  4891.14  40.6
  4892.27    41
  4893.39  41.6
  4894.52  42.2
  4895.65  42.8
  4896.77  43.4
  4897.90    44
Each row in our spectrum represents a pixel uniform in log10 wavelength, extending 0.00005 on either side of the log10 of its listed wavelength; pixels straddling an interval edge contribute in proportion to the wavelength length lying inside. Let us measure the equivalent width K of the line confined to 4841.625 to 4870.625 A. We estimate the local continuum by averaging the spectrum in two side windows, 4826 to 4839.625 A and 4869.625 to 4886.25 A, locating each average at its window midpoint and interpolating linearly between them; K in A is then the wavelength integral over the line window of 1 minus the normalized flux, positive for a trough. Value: 1.2 A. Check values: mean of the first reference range 43.7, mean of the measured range 40.1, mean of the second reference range 39.8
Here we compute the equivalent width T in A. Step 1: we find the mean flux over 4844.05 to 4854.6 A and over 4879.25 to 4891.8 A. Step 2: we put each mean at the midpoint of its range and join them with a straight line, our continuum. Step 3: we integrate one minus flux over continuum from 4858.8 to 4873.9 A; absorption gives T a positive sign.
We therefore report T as 1.6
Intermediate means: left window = 42.7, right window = 40.9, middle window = 37.5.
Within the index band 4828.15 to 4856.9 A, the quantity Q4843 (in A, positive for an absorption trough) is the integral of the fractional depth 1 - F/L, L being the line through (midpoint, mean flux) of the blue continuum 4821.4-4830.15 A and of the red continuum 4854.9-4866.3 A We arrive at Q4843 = -1.8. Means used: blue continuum 43.3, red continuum 37.5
